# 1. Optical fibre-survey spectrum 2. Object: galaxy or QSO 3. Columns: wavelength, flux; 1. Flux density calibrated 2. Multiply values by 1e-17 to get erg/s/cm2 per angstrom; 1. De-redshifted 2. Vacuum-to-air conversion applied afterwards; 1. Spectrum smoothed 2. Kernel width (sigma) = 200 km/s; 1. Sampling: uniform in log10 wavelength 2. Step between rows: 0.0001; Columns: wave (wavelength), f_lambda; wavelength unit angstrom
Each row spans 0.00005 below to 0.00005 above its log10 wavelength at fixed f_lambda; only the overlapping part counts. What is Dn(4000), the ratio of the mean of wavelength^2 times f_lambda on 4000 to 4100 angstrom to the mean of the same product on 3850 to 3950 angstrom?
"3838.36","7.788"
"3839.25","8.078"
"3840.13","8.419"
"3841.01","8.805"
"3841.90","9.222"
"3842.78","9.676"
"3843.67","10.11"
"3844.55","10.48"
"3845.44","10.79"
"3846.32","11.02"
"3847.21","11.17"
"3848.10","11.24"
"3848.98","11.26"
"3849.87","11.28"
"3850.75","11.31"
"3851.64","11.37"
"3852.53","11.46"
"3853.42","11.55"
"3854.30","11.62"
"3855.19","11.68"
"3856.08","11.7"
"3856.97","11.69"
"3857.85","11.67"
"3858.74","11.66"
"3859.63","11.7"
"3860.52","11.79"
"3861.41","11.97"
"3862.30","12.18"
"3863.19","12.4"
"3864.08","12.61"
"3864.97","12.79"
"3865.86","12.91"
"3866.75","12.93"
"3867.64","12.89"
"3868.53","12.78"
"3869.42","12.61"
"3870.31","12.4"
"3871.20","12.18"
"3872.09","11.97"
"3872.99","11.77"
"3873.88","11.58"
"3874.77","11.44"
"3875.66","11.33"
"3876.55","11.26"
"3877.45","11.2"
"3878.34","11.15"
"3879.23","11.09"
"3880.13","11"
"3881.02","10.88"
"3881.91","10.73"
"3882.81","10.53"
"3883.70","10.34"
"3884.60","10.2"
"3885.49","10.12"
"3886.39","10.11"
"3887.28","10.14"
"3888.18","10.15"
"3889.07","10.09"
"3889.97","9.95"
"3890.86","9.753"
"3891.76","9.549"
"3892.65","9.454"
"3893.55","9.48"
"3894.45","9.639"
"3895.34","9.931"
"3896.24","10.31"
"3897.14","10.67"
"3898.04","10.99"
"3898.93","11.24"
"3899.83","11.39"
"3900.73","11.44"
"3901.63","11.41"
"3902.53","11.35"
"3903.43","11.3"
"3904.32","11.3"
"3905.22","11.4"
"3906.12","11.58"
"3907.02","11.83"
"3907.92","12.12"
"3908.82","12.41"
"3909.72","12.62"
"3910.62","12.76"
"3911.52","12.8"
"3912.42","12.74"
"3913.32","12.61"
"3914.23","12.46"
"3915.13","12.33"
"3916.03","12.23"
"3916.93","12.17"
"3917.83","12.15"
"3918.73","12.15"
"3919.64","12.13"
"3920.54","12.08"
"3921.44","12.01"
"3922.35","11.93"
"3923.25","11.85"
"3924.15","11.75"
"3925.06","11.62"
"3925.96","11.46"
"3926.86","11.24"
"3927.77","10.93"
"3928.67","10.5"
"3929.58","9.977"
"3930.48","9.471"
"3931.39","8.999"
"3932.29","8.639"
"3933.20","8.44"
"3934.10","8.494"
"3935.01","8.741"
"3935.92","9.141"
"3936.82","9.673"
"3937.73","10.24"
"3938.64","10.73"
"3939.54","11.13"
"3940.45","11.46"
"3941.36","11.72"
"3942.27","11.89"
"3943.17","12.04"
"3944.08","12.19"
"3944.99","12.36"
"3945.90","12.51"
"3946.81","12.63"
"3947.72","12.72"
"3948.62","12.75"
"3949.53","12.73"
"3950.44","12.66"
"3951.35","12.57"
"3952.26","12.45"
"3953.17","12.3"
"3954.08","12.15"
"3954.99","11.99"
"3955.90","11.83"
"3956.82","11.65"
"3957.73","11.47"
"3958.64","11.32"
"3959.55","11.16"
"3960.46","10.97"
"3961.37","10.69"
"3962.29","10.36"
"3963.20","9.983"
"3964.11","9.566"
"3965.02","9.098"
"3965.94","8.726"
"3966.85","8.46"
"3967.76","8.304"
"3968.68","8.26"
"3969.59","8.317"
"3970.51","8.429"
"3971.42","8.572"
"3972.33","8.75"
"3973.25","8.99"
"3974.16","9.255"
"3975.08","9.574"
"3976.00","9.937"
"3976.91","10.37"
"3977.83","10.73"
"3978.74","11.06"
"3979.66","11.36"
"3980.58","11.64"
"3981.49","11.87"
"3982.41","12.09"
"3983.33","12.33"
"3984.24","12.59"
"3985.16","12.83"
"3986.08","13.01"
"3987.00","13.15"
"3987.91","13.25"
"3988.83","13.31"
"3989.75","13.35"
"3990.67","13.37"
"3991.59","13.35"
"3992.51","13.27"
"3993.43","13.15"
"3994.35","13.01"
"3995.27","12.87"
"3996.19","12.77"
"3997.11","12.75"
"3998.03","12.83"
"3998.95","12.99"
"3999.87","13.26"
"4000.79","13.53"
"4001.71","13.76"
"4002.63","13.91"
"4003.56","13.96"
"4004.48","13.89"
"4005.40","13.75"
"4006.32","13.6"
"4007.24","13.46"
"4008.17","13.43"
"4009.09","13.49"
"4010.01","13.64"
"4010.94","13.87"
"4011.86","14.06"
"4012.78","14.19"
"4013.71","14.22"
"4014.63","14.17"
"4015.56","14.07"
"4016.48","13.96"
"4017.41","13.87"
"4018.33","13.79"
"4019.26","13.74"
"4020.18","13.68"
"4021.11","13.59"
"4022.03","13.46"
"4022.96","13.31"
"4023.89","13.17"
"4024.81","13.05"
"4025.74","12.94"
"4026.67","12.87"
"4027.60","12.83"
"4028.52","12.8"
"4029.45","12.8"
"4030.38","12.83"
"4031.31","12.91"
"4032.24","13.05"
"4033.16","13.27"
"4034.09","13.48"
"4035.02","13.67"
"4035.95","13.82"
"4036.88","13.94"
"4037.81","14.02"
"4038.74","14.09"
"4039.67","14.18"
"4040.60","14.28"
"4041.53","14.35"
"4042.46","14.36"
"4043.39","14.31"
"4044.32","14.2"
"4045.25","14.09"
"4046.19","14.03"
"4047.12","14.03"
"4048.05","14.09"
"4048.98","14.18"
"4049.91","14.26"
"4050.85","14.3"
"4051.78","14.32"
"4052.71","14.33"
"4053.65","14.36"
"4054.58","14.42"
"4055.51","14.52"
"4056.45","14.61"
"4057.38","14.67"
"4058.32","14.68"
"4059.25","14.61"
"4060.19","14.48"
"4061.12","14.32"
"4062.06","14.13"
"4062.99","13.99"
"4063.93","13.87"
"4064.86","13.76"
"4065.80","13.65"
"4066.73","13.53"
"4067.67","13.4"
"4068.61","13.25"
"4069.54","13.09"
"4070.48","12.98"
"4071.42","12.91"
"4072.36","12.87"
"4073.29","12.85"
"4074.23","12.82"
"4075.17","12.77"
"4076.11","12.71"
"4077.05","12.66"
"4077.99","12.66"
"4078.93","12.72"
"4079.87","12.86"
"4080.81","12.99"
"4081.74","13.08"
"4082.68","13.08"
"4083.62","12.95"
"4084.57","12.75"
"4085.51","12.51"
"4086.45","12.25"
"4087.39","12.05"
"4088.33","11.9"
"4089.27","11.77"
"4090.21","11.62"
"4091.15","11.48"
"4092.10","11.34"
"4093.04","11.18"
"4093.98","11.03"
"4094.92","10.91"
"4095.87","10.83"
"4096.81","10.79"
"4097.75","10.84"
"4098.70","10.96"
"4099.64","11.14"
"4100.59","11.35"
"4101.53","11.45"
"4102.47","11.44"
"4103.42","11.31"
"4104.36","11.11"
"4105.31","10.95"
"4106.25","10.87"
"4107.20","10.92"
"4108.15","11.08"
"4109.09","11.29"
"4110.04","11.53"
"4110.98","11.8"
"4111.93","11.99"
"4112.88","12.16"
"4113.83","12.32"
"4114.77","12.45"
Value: 1.27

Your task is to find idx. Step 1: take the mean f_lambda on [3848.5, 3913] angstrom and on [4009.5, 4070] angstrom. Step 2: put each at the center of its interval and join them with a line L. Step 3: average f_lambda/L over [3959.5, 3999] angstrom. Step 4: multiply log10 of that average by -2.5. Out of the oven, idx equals 0.16 mag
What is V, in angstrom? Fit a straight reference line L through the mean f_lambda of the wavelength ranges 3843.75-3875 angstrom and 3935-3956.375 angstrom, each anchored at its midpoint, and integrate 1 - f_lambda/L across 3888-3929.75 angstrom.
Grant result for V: 1.5 angstrom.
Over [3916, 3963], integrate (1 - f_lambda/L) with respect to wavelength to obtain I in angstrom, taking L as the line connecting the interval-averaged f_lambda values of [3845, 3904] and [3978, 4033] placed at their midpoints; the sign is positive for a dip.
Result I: 3.49 angstrom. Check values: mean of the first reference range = 11.2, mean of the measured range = 11.3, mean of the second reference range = 13.2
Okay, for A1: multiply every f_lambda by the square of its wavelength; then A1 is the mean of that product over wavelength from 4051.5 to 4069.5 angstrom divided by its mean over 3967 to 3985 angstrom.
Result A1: 1.5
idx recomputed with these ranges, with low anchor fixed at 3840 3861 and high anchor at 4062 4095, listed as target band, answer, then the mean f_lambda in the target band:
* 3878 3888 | 0.068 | 10.5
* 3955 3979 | 0.199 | 9.87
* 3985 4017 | -0.116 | 13.5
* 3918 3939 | 0.100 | 10.5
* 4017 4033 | -0.080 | 13.2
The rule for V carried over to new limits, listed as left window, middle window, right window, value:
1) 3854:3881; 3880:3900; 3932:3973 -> 2.28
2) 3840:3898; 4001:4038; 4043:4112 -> -3.79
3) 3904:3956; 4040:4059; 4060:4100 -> -3.05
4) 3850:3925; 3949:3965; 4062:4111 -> 0.37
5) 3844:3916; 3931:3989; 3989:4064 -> 8.22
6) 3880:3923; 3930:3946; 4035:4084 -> 1.92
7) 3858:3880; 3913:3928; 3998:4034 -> 0.68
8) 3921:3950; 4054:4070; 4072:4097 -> -2.70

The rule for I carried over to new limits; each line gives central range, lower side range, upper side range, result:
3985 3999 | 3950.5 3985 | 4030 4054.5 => -1.7 angstrom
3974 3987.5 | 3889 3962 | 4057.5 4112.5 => 0.2 angstrom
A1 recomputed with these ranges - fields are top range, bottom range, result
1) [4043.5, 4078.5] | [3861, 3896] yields 1.36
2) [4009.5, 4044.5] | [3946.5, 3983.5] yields 1.32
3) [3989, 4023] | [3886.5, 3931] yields 1.26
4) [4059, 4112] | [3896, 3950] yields 1.17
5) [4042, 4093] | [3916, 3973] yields 1.31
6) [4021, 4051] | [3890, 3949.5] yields 1.29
